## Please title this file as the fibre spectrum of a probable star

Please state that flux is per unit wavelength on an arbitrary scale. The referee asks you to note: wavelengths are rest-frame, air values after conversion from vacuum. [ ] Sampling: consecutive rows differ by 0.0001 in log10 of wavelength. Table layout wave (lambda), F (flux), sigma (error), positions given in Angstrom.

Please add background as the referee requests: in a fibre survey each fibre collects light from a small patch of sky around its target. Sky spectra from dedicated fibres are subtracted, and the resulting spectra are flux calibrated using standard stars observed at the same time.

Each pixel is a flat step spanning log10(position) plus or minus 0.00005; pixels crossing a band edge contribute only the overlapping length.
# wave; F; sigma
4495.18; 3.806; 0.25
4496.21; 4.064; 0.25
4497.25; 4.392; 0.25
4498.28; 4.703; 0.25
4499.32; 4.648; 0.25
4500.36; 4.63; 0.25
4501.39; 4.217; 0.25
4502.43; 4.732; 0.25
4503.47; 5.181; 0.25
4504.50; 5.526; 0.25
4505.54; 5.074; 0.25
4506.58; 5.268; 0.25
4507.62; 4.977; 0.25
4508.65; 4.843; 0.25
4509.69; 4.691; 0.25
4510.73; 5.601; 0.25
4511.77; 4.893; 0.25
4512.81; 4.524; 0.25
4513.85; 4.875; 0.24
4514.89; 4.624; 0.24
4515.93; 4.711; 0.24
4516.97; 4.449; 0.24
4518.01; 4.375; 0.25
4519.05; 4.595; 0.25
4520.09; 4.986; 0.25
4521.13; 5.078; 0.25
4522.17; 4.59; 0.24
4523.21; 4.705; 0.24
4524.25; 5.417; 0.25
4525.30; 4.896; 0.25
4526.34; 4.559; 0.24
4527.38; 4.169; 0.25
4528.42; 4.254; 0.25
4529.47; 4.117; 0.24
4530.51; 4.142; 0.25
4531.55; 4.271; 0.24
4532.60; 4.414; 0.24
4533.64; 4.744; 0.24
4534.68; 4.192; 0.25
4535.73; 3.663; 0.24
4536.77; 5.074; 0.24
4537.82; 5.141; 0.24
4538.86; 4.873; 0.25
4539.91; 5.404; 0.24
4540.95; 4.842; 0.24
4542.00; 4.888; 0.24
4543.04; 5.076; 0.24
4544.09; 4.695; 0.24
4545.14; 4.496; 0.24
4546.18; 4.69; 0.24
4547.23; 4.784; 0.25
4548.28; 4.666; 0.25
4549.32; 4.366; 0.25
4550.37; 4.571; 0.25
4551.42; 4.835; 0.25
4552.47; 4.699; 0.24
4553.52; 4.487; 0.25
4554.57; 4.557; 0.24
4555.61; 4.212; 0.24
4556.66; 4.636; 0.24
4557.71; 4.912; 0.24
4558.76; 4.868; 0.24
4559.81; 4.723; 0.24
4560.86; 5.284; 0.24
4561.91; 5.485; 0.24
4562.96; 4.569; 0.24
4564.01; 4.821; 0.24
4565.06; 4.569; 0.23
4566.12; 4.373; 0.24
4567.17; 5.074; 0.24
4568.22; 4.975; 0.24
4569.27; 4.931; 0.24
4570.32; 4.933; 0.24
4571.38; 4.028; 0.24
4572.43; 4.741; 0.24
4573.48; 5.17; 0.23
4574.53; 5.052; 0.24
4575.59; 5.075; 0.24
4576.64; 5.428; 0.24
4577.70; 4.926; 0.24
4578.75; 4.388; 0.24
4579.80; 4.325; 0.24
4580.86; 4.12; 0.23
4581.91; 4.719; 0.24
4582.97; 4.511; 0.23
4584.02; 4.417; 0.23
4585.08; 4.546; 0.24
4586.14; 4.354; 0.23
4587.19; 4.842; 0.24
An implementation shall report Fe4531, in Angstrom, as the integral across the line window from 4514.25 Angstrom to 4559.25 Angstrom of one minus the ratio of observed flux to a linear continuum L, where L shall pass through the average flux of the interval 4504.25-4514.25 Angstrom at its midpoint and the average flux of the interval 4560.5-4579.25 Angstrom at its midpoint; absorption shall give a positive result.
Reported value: 2.8 Angstrom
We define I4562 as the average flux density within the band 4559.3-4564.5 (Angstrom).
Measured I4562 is 4.98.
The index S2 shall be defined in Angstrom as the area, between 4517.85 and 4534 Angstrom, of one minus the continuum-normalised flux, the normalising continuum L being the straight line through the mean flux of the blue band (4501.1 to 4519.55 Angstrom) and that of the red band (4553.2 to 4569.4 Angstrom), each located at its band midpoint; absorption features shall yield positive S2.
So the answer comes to 0.8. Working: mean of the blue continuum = 4.85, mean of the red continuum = 4.78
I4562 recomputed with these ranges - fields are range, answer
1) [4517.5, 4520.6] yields 4.65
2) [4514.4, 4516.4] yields 4.67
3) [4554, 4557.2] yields 4.48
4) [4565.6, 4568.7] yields 4.81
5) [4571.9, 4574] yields 4.97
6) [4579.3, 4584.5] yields 4.42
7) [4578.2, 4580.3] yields 4.38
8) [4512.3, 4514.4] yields 4.7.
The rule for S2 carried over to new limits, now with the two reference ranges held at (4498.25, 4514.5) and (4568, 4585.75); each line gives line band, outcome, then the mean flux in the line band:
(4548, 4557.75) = 0.41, 4.58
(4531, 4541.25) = 0.35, 4.66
